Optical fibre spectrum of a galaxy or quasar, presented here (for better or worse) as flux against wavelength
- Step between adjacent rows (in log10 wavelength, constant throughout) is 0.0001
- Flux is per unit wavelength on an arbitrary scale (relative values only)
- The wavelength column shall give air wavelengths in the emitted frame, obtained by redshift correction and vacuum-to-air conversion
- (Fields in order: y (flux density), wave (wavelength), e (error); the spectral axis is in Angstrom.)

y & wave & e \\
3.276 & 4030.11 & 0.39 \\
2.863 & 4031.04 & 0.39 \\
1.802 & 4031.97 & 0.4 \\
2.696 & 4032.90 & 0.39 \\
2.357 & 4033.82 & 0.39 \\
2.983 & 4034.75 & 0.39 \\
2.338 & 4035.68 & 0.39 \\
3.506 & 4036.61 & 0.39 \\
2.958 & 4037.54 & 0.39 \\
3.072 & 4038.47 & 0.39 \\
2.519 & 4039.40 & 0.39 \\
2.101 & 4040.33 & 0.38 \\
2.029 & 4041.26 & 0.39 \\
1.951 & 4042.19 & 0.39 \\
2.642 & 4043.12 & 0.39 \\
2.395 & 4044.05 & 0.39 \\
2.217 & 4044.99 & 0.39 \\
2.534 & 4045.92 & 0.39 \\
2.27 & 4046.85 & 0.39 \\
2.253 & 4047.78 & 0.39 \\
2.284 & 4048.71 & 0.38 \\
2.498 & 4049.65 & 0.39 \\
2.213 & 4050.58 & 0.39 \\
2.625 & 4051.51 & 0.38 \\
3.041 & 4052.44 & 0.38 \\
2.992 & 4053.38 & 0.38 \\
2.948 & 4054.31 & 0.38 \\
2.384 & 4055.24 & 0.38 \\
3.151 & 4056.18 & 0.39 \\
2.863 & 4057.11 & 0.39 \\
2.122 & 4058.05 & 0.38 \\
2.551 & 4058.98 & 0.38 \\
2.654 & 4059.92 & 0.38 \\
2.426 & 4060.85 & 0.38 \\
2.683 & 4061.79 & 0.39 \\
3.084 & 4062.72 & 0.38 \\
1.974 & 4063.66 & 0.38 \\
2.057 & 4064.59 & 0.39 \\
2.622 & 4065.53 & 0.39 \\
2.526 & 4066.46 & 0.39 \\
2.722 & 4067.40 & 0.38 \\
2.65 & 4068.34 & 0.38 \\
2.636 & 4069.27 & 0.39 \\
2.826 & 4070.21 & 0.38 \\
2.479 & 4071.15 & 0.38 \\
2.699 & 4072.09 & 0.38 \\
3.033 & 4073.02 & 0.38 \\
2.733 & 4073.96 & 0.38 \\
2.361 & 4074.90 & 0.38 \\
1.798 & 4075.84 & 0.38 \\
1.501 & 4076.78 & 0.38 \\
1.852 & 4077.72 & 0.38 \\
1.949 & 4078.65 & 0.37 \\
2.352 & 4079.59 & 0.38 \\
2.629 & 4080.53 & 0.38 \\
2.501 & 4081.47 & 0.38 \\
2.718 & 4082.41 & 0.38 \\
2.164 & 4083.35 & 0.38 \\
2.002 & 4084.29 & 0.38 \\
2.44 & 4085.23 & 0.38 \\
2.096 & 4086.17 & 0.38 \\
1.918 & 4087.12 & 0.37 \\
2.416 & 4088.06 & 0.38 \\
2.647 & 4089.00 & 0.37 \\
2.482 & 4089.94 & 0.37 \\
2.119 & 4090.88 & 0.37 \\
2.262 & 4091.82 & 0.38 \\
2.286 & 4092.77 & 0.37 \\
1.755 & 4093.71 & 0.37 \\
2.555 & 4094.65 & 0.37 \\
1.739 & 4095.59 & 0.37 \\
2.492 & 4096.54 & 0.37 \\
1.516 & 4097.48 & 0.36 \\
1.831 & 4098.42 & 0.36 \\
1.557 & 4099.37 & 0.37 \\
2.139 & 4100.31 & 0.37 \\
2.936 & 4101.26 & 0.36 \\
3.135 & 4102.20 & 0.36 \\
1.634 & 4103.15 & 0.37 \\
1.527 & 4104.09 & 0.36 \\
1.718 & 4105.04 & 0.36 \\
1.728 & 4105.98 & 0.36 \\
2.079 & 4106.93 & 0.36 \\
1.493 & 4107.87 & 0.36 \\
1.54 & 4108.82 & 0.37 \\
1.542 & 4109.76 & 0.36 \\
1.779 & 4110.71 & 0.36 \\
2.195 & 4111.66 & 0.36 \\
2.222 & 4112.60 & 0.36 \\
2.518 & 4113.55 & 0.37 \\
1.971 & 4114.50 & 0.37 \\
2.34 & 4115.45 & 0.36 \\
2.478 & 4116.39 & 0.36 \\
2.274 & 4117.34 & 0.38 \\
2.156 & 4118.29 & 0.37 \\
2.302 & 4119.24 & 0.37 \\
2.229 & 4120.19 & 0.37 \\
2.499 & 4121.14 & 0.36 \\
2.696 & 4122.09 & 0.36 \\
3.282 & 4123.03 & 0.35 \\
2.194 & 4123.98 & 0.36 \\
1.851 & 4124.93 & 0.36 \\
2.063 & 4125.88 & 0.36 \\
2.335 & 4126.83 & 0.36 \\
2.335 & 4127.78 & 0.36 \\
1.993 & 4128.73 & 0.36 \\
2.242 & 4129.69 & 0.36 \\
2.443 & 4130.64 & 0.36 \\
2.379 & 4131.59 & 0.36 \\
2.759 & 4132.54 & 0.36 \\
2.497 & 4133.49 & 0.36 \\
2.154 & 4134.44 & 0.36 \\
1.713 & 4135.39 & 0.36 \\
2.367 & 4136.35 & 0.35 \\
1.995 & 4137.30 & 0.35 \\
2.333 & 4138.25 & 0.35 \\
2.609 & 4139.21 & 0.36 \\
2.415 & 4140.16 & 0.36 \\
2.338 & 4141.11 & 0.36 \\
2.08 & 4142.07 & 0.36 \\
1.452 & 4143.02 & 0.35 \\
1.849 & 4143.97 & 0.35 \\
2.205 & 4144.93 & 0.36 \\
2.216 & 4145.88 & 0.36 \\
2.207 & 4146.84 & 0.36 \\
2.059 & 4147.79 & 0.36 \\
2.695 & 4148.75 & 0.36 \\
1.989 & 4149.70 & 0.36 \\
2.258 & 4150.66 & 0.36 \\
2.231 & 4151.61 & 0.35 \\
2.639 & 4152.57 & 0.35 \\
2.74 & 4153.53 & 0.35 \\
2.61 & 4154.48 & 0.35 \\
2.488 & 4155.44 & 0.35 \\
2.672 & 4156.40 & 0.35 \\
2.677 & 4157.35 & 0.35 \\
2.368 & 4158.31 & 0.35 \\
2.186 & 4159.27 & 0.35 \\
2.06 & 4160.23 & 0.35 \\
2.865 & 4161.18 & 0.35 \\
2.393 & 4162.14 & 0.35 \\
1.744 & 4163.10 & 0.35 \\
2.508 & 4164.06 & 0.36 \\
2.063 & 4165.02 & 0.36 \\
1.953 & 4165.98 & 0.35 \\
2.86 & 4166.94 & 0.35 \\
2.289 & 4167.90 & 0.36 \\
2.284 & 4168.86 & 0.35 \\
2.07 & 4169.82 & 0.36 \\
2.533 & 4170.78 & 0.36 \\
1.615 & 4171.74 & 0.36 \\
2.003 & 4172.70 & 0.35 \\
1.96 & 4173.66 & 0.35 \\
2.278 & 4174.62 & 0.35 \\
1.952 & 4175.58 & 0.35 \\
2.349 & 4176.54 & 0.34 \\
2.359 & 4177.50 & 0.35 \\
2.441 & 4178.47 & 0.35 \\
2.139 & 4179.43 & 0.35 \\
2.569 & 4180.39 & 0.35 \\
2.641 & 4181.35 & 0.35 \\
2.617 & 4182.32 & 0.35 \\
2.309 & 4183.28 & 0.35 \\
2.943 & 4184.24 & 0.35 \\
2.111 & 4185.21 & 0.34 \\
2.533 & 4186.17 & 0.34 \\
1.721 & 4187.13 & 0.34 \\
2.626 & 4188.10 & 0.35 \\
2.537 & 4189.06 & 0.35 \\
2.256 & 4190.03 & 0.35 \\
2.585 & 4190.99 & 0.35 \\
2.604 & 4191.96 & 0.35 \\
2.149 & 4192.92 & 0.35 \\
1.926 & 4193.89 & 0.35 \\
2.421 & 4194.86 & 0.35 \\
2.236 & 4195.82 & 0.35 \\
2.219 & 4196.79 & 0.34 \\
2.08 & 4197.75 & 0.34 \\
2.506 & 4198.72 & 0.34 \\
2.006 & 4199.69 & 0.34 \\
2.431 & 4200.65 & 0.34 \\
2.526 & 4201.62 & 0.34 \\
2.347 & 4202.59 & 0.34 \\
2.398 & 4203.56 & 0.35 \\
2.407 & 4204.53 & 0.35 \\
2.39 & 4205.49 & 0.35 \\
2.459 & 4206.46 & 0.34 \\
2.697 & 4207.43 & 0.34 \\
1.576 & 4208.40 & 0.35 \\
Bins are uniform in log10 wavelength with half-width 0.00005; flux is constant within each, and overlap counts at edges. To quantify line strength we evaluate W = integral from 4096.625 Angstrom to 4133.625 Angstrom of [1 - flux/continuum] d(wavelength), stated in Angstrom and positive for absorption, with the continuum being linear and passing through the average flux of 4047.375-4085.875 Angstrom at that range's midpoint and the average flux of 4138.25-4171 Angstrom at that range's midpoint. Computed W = 3.4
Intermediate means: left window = 2.49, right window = 2.31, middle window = 2.17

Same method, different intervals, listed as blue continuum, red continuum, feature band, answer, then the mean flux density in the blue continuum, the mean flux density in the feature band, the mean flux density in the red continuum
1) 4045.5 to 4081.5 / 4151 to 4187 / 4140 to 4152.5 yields 1.1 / 2.5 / 2.16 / 2.35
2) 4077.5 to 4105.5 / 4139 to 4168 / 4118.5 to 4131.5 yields -0.5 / 2.18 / 2.34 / 2.31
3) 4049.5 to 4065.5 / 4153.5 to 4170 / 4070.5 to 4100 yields 3.7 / 2.61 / 2.22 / 2.38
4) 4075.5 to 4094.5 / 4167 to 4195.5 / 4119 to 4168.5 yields -1.0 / 2.2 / 2.31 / 2.31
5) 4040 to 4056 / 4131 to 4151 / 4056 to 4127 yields 2.1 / 2.45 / 2.28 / 2.22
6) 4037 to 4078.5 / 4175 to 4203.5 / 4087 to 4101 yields 1.9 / 2.5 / 2.13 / 2.35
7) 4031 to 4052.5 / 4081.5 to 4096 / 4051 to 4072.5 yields -2.3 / 2.49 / 2.64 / 2.25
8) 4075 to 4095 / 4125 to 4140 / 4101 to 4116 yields 1.5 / 2.21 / 2.01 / 2.27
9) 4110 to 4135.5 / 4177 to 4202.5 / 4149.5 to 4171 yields -0.4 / 2.29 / 2.37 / 2.36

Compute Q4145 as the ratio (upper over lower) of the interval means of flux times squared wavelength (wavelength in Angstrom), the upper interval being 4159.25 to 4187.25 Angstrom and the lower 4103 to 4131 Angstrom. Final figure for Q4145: 1.1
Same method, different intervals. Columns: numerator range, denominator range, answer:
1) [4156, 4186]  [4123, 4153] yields 1.05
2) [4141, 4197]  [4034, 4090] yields 0.98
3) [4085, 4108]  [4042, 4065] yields 0.85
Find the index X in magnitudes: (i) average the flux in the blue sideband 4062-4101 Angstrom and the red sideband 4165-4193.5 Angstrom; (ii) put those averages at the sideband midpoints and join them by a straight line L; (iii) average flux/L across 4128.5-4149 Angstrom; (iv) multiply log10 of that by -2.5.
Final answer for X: 0.04 mag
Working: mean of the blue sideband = 2.3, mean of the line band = 2.22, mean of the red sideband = 2.31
